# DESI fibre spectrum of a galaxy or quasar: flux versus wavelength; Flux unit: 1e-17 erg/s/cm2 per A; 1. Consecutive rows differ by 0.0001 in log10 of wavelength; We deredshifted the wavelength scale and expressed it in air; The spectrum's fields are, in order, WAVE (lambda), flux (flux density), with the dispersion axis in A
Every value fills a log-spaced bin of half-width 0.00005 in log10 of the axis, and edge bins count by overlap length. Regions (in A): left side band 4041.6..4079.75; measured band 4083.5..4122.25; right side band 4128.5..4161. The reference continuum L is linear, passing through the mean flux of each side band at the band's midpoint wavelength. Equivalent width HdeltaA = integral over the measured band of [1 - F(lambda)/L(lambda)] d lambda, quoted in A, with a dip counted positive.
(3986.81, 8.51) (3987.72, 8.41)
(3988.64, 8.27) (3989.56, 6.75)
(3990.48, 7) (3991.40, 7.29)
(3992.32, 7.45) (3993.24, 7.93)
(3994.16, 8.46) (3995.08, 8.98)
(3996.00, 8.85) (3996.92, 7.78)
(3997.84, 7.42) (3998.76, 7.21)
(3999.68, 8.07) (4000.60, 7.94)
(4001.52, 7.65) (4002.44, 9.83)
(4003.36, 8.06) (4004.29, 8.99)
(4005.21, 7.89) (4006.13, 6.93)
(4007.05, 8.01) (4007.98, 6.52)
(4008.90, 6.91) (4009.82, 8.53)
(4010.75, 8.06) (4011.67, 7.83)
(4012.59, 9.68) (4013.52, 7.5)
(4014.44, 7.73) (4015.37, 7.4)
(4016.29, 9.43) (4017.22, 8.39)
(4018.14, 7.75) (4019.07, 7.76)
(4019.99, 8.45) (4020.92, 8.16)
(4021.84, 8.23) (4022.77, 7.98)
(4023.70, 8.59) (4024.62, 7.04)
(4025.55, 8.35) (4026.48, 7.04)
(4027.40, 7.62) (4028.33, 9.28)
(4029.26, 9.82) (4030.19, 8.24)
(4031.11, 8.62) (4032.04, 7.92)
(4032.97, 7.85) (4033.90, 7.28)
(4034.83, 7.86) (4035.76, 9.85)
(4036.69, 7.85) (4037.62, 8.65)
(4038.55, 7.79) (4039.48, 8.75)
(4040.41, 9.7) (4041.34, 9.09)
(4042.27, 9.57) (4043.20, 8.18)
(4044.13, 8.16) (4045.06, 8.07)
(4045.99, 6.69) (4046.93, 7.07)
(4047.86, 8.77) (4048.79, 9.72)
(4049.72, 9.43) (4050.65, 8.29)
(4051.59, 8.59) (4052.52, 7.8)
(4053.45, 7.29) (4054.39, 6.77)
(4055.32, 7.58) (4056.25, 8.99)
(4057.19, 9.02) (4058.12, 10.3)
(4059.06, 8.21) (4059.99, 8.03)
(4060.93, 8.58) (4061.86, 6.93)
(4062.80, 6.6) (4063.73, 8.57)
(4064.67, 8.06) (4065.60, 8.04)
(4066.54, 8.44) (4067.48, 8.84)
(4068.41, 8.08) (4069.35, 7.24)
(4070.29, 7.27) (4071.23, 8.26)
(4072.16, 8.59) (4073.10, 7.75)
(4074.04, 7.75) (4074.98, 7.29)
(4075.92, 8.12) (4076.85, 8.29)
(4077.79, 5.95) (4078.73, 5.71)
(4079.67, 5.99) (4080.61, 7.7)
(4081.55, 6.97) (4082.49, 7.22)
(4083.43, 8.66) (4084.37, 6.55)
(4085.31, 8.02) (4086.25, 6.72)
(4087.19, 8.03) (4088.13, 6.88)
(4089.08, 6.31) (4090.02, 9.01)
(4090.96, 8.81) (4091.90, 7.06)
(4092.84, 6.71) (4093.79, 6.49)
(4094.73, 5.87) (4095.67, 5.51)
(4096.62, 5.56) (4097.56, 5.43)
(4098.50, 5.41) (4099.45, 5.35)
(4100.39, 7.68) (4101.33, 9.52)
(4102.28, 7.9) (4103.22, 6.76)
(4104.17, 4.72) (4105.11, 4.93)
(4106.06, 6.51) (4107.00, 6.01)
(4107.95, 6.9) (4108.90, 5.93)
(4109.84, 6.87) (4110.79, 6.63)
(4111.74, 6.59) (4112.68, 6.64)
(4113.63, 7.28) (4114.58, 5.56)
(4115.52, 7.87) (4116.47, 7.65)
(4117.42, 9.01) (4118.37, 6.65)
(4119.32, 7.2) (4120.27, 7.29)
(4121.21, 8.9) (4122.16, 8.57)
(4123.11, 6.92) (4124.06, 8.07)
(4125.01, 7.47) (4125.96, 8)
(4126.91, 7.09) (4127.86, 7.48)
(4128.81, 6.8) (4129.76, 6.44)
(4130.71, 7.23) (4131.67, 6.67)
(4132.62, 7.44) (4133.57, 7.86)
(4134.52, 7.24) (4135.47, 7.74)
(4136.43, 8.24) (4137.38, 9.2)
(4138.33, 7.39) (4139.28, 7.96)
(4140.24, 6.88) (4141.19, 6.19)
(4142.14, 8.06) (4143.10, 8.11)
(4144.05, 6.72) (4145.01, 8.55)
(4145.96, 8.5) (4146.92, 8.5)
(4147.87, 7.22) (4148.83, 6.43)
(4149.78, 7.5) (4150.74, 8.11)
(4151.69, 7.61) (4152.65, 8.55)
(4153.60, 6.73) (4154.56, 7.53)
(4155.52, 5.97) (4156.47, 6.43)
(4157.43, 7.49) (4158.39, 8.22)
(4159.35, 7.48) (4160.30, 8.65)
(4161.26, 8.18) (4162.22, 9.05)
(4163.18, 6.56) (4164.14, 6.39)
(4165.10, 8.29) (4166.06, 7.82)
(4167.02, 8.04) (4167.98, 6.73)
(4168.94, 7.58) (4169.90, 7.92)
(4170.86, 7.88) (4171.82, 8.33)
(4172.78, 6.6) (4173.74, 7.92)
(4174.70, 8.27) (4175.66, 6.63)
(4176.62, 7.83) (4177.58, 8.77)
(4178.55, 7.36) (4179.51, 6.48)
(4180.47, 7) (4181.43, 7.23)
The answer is 4.24 A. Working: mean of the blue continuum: 8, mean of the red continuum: 7.53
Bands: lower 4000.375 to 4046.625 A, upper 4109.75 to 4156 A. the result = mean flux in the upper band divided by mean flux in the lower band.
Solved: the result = 0.9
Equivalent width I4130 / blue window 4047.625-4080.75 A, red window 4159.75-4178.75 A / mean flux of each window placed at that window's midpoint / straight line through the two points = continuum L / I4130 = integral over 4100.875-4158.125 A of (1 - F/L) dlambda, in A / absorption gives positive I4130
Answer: 3.8 A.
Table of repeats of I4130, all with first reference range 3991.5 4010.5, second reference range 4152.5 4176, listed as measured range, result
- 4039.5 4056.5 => -1.0 A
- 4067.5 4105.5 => 3.3 A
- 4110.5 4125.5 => 0.5 A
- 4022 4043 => -1.4 A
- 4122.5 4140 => 0.3 A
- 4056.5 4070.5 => -0.7 A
